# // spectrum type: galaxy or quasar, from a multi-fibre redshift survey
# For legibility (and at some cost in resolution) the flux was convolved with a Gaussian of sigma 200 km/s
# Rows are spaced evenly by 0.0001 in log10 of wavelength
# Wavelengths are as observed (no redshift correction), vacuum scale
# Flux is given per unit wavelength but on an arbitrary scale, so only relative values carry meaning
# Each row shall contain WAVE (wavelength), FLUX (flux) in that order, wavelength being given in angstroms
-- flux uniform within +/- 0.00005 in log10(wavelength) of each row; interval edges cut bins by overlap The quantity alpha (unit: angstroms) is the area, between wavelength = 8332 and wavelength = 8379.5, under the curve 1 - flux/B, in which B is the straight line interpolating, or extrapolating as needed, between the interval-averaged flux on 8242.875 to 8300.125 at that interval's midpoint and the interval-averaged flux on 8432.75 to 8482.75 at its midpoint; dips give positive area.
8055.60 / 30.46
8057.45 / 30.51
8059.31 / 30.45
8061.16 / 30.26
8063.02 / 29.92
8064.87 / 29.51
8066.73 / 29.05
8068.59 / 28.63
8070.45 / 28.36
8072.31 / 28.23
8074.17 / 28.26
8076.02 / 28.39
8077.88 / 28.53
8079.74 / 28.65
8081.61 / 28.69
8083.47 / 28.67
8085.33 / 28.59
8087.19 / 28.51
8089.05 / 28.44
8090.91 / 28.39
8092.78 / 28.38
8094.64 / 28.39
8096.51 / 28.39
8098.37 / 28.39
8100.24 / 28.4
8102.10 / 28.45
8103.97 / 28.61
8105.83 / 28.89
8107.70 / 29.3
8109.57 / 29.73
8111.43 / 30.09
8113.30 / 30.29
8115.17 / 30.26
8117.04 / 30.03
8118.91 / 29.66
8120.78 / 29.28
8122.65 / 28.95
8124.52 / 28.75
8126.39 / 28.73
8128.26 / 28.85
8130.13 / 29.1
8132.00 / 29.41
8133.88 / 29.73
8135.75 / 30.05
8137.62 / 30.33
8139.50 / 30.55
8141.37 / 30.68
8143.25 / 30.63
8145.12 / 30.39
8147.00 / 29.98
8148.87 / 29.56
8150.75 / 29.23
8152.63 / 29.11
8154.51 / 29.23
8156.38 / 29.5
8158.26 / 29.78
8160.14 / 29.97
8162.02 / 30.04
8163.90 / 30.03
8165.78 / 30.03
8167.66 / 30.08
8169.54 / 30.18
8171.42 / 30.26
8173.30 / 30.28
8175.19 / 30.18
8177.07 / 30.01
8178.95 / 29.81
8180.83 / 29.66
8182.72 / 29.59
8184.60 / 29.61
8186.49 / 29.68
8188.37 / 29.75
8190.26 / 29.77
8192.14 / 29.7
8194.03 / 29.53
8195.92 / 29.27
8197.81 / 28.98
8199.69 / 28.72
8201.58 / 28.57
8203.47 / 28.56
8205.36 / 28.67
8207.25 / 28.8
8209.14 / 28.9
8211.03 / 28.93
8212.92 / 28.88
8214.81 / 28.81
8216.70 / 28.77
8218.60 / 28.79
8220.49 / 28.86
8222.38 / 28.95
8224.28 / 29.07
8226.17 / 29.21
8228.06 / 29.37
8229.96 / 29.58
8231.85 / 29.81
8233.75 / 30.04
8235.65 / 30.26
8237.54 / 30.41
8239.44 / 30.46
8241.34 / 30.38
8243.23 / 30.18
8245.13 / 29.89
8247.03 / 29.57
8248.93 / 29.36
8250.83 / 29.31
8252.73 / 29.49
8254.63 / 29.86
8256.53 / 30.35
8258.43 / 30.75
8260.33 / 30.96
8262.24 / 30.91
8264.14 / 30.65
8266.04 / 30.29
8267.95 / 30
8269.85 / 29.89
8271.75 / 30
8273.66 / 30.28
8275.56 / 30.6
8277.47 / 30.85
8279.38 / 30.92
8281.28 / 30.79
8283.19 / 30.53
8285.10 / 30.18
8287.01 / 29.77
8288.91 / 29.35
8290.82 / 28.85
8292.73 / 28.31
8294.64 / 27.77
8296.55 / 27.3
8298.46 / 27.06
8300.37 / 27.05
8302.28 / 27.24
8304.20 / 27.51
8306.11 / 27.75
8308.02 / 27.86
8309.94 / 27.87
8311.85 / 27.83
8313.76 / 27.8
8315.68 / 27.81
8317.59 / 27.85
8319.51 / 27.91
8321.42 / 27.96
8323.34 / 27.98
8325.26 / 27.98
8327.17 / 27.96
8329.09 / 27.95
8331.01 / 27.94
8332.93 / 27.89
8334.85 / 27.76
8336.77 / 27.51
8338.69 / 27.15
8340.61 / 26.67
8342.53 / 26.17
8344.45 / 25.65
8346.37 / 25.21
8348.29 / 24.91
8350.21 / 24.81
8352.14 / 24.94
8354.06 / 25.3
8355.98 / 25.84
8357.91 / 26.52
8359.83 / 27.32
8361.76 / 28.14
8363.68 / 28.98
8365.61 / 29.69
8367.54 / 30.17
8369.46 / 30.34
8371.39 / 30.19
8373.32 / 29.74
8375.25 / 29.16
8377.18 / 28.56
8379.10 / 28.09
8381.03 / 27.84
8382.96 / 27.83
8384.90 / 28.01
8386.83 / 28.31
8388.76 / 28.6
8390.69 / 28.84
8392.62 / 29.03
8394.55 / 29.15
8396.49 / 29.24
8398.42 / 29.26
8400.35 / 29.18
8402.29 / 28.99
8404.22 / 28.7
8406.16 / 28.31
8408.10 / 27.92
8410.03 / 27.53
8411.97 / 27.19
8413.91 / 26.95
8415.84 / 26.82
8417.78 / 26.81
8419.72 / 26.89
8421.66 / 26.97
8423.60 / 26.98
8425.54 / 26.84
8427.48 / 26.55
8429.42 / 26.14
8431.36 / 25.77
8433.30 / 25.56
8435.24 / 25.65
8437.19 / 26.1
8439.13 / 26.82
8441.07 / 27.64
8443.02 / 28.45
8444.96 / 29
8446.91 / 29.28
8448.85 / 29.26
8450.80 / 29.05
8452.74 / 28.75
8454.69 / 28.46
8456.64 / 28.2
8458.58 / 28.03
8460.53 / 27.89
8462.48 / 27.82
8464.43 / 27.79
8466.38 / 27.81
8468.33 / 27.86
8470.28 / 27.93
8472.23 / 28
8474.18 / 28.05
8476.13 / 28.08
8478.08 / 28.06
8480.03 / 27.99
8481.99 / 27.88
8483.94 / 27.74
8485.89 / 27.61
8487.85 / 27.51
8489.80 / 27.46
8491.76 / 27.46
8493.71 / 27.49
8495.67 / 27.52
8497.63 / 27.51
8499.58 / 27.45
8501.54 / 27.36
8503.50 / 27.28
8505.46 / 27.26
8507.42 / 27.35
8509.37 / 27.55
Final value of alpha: 2.4 angstroms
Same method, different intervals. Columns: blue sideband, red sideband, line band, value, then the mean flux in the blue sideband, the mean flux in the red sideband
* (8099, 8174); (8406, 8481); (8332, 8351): 1.26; 29.7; 27.6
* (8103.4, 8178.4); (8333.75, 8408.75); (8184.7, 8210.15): 0.12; 29.8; 27.9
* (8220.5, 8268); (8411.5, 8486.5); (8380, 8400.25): -0.28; 29.9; 27.6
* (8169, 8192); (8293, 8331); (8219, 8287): -3.21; 29.9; 27.7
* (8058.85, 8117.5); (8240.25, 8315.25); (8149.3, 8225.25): -0.65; 29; 29.4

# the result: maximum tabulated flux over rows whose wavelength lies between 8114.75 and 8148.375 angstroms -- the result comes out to 30.68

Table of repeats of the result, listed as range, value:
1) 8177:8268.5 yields 30.96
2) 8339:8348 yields 26.67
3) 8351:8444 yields 30.34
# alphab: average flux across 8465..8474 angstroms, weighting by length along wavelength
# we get 27.9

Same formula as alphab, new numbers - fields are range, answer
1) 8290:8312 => 27.7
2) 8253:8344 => 28.7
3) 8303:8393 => 27.7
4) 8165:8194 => 29.9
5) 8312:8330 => 27.9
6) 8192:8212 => 28.9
